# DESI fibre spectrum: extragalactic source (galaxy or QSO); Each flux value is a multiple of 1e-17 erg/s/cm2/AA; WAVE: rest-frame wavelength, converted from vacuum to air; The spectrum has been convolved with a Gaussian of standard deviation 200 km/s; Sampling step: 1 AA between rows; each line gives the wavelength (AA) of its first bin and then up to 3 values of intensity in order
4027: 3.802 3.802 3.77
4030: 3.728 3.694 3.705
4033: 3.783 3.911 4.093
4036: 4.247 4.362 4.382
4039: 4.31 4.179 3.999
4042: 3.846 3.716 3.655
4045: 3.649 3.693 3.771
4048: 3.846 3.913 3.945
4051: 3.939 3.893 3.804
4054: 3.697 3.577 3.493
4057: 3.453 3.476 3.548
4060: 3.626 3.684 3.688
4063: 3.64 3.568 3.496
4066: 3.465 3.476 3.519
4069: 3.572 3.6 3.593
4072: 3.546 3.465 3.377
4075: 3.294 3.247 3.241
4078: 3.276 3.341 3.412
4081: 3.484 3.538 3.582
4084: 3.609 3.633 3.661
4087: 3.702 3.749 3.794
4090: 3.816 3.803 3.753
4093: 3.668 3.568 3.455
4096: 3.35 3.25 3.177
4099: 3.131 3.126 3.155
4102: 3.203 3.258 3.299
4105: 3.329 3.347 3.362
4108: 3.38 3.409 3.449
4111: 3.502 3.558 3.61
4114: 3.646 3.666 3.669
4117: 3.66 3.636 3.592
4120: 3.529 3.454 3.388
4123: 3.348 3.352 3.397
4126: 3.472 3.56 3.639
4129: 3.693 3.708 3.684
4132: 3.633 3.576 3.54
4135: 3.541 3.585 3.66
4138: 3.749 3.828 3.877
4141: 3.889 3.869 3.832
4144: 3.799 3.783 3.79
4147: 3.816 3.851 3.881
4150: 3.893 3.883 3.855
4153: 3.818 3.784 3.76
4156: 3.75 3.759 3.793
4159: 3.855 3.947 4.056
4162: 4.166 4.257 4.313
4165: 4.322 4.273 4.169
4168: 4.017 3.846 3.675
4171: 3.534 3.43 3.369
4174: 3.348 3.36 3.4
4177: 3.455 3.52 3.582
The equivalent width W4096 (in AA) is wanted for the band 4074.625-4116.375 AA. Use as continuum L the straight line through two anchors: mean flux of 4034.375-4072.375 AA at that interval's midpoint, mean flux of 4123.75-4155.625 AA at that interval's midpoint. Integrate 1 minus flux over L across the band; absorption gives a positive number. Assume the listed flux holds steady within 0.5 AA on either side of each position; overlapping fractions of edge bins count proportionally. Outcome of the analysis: 3.1 AA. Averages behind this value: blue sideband 3.76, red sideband 3.72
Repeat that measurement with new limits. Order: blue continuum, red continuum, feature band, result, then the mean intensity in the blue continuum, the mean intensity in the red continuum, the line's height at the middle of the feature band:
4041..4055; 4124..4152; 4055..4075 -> 1.3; 3.8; 3.72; 3.78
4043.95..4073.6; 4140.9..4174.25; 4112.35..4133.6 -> 1.2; 3.64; 3.87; 3.79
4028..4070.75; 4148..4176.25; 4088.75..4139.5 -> 4.1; 3.77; 3.84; 3.81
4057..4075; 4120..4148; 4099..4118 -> 1.0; 3.54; 3.65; 3.61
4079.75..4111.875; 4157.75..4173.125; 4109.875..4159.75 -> 0.8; 3.47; 3.96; 3.74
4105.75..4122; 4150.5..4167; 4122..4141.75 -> 0.5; 3.53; 3.98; 3.71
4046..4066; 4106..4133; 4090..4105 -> 0.8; 3.68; 3.54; 3.59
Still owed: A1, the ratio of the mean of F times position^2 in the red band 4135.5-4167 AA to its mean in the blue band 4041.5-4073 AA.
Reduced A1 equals 1.1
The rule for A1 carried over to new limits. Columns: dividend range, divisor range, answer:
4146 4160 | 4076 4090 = 1.12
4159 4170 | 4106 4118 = 1.19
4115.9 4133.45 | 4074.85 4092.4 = 1.02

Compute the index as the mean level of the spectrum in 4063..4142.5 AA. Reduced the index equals 3.52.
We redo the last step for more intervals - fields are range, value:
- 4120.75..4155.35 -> 3.69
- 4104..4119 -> 3.51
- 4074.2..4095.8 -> 3.55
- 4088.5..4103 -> 3.44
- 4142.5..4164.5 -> 3.89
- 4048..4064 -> 3.69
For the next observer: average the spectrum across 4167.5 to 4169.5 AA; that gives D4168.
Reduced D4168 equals 3.93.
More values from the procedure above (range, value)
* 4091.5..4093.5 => 3.71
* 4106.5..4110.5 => 3.4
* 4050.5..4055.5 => 3.78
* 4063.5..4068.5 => 3.5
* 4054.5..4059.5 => 3.51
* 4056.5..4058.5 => 3.46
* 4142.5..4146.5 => 3.8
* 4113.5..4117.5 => 3.66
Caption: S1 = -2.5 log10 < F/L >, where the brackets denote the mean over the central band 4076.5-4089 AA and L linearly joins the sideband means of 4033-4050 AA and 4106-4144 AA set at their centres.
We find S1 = 0.07 mag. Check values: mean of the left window 3.97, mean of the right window 3.59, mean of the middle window 3.53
